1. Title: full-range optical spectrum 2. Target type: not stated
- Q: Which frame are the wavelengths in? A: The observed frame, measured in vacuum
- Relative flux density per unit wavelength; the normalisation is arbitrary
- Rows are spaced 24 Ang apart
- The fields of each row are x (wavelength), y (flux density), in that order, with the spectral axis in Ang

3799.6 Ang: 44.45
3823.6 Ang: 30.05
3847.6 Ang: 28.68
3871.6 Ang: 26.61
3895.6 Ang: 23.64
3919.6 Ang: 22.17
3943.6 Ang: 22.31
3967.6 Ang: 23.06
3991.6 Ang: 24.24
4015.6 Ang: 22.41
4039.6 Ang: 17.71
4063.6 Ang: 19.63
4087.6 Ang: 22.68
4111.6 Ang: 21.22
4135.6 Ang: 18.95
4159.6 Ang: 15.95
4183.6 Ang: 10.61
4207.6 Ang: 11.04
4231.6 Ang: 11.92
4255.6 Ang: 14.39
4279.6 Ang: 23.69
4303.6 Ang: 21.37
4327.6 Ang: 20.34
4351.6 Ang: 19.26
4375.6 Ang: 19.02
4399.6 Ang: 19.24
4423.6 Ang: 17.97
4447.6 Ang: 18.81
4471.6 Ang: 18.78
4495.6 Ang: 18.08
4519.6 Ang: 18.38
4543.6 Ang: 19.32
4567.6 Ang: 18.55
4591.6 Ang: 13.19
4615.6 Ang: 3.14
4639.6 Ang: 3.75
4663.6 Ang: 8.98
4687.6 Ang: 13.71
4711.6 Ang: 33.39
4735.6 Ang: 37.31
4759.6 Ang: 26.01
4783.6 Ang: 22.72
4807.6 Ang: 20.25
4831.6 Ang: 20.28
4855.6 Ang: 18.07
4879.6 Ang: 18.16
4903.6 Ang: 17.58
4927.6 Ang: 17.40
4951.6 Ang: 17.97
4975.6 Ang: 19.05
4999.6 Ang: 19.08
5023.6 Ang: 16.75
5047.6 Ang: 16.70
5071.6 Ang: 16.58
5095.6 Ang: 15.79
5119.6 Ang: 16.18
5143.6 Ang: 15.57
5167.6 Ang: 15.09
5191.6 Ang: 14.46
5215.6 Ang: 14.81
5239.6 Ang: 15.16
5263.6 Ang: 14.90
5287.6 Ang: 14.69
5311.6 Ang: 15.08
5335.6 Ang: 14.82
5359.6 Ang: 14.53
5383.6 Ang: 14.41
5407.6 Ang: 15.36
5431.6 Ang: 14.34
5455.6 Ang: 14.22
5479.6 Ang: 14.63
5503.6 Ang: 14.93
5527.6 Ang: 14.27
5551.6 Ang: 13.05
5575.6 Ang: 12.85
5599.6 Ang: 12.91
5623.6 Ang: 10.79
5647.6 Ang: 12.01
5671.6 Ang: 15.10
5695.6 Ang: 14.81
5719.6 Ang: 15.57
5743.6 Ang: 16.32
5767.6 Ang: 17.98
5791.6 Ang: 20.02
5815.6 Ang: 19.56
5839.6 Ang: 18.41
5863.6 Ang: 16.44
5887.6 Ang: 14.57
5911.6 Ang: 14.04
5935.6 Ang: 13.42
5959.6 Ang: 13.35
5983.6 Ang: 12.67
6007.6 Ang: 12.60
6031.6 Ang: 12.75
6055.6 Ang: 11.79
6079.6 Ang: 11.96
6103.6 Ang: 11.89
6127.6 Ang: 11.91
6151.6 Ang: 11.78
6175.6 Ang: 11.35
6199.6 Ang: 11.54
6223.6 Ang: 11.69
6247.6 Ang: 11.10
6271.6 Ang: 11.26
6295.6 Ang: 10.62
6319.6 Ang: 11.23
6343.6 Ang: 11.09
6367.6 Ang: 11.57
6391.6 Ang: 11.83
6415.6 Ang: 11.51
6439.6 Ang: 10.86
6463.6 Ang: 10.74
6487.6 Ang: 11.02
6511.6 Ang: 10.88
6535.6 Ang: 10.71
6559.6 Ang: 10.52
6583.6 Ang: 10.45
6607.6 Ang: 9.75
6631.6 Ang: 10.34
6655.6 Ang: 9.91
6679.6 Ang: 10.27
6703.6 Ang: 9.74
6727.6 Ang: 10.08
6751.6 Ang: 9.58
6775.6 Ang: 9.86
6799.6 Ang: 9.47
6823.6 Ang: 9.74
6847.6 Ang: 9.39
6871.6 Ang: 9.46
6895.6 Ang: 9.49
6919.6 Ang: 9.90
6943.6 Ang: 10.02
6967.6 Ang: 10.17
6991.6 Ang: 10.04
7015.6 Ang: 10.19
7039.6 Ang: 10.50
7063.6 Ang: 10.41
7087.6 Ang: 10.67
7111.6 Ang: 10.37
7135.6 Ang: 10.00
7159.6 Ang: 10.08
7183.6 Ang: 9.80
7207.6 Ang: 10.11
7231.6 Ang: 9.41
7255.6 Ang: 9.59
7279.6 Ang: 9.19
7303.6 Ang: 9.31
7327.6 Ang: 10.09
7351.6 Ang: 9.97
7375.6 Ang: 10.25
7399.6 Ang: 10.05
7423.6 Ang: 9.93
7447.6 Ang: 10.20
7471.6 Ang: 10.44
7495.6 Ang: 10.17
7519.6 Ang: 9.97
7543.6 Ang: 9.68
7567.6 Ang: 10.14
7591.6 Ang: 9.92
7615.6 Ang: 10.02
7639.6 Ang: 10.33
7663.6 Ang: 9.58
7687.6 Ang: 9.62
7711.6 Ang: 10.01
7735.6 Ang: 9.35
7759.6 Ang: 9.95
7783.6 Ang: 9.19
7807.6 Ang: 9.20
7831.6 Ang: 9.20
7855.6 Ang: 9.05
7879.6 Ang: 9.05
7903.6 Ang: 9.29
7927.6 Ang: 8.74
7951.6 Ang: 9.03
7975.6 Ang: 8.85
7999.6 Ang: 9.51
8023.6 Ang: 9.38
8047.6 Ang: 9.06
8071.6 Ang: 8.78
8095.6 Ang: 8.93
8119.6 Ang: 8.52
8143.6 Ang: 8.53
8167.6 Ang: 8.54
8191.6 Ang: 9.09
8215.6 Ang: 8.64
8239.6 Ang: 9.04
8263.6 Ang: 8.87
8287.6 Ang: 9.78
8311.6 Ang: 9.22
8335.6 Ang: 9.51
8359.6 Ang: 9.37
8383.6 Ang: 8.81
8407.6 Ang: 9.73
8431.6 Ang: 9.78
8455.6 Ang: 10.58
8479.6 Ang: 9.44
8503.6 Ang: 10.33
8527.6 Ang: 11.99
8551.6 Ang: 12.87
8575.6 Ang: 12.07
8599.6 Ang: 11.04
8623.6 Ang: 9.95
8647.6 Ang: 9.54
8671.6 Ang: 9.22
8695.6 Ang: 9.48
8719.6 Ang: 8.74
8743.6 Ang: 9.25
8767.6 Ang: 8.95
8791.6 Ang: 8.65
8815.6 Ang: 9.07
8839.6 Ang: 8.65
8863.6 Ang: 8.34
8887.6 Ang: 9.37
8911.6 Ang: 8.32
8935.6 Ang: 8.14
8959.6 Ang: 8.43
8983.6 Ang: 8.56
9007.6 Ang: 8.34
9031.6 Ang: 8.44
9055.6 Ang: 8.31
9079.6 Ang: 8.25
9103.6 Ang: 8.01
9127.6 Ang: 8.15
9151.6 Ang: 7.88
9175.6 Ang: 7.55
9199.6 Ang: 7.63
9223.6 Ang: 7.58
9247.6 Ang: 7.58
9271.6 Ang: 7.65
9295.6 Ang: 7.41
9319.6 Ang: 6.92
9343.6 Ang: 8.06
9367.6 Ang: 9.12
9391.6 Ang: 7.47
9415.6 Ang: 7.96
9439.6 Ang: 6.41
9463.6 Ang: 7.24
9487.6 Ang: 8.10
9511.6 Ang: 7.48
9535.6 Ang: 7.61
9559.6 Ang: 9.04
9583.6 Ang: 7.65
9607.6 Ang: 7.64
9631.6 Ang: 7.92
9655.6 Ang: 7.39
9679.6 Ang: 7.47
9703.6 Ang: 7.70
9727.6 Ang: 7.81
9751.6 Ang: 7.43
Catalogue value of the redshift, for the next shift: 2.06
